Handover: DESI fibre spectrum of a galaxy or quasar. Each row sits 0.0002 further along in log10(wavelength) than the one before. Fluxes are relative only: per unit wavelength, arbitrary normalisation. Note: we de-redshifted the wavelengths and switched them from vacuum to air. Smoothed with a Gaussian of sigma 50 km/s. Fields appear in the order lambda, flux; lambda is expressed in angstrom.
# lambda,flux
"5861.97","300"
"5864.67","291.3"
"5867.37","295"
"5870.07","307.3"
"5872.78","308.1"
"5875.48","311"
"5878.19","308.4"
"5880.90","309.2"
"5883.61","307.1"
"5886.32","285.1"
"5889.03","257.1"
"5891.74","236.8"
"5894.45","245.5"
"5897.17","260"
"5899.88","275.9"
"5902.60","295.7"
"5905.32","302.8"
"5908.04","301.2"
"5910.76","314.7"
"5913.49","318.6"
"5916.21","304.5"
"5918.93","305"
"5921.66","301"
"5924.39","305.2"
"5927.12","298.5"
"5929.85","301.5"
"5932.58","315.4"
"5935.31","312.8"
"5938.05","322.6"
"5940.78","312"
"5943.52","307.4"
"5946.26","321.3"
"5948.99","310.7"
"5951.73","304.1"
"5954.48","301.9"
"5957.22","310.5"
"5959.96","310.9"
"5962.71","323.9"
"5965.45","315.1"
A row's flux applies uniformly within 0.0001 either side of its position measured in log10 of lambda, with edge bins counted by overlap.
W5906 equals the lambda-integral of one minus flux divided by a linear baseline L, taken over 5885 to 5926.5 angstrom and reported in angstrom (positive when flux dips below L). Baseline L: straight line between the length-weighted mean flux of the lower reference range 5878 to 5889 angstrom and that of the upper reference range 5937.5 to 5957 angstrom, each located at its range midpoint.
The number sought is 1.9 angstrom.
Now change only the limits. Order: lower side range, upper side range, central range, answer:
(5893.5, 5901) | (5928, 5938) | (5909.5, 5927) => -1.0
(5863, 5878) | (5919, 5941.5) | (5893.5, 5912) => 1.2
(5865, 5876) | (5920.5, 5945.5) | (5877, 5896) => 1.7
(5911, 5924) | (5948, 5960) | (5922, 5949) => -0.3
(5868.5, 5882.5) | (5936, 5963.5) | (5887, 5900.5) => 2.4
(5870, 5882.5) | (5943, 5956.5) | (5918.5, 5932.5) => 0.3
